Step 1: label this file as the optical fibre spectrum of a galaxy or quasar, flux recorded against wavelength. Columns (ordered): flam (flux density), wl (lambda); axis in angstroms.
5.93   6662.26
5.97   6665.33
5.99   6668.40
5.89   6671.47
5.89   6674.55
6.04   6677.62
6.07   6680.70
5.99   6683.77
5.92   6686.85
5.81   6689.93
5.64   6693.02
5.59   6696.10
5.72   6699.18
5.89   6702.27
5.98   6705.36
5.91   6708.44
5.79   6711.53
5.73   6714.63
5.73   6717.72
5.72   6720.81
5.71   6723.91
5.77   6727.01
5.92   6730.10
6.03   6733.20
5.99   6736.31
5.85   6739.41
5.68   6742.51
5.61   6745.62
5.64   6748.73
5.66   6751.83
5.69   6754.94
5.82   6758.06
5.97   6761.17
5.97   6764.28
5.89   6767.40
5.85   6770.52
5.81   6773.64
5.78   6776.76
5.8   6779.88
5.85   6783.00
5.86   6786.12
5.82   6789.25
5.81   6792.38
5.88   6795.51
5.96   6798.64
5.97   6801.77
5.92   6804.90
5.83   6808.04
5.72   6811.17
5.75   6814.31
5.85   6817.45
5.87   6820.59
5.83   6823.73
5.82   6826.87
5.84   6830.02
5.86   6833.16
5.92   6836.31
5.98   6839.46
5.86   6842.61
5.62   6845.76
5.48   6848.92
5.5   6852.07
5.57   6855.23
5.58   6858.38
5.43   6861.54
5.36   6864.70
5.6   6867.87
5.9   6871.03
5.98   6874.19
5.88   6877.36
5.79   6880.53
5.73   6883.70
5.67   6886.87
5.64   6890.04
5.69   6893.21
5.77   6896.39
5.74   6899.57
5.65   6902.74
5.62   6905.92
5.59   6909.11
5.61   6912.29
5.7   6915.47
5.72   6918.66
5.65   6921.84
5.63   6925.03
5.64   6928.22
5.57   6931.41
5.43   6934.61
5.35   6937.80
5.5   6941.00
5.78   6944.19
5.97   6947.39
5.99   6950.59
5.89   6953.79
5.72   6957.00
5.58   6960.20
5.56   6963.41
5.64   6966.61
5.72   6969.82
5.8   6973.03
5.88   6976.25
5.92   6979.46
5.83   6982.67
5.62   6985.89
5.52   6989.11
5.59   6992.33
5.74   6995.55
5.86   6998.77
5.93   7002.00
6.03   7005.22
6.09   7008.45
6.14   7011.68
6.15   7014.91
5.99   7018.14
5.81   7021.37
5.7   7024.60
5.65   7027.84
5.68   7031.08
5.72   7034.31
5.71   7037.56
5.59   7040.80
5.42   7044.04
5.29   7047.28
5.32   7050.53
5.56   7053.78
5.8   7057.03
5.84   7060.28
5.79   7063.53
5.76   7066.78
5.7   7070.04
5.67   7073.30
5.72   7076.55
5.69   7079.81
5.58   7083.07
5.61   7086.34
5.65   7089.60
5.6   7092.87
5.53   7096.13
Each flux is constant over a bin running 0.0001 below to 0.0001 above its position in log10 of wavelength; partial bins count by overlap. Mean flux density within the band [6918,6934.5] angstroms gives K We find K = 5.62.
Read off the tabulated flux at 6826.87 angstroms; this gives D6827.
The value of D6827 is 5.82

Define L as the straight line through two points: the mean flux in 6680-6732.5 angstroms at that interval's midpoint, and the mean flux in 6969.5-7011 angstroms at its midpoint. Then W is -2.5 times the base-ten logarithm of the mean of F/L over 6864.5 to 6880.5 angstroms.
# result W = 0.01 mag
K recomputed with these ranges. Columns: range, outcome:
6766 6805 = 5.86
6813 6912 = 5.72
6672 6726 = 5.83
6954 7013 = 5.79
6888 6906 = 5.69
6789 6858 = 5.8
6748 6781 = 5.81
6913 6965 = 5.67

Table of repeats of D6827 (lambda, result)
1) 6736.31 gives 5.99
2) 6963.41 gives 5.56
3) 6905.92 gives 5.62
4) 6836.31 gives 5.92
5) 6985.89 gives 5.62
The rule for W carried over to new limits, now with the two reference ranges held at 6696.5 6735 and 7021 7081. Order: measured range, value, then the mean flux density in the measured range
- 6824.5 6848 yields -0.014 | 5.83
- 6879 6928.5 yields 0.009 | 5.68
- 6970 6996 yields -0.010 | 5.74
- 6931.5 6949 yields 0.020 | 5.6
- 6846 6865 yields 0.047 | 5.51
